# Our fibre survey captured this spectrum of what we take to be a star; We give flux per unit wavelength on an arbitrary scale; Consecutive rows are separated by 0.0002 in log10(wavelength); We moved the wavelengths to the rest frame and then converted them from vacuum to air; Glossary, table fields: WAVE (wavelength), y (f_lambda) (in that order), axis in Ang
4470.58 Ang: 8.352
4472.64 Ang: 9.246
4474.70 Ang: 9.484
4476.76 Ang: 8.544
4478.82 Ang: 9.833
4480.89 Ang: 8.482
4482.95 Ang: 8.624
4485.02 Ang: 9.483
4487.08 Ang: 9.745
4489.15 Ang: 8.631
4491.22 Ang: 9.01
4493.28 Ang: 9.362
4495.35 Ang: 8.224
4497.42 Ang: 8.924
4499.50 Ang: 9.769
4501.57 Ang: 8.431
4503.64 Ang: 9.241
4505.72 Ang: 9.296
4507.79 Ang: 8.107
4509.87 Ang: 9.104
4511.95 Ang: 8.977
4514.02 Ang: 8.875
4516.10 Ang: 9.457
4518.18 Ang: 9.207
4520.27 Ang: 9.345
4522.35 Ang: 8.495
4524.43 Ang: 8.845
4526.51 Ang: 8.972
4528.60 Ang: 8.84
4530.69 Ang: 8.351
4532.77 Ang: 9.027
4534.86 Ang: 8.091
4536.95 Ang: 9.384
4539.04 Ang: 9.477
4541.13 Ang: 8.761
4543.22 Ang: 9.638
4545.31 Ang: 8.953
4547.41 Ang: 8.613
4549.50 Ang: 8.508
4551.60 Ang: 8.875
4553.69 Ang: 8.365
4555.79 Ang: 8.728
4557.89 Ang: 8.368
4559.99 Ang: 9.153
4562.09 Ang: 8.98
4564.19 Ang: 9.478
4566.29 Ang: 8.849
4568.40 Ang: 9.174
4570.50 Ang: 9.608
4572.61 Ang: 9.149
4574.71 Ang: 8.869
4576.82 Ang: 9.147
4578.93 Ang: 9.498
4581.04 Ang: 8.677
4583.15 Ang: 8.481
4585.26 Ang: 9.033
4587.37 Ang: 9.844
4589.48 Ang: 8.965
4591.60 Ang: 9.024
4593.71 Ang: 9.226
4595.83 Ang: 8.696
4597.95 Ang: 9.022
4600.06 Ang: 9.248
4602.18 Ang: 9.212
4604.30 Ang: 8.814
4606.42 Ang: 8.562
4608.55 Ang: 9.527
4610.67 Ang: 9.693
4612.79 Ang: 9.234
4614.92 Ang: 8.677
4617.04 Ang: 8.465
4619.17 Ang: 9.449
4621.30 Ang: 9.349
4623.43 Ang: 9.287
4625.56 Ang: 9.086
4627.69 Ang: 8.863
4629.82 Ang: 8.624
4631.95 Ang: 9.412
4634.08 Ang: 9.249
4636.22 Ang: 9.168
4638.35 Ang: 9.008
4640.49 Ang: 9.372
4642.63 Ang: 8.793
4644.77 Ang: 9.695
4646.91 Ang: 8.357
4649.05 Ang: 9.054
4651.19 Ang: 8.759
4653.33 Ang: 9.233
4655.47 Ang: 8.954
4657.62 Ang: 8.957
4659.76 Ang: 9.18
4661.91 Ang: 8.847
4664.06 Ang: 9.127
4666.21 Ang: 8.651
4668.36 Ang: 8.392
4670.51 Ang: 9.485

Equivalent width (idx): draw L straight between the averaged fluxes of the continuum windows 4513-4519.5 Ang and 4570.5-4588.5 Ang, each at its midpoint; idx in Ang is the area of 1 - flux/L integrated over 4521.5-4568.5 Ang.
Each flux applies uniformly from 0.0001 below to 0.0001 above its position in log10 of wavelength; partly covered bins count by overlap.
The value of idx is 1.5 Ang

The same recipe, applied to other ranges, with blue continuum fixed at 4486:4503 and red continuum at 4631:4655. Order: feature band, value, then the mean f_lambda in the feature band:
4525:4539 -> 0.3 Ang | 8.83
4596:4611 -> 0.0 Ang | 9.1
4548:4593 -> 0.4 Ang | 8.99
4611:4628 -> 0.0 Ang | 9.09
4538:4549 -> 0.0 Ang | 9.06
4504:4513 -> 0.1 Ang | 8.9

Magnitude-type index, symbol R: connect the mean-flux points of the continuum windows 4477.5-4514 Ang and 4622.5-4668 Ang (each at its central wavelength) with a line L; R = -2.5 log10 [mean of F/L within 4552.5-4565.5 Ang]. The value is 0.02 mag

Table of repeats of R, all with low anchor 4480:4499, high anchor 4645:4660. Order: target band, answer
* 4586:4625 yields -0.02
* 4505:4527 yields 0.00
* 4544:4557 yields 0.03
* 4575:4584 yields 0.00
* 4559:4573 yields -0.03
